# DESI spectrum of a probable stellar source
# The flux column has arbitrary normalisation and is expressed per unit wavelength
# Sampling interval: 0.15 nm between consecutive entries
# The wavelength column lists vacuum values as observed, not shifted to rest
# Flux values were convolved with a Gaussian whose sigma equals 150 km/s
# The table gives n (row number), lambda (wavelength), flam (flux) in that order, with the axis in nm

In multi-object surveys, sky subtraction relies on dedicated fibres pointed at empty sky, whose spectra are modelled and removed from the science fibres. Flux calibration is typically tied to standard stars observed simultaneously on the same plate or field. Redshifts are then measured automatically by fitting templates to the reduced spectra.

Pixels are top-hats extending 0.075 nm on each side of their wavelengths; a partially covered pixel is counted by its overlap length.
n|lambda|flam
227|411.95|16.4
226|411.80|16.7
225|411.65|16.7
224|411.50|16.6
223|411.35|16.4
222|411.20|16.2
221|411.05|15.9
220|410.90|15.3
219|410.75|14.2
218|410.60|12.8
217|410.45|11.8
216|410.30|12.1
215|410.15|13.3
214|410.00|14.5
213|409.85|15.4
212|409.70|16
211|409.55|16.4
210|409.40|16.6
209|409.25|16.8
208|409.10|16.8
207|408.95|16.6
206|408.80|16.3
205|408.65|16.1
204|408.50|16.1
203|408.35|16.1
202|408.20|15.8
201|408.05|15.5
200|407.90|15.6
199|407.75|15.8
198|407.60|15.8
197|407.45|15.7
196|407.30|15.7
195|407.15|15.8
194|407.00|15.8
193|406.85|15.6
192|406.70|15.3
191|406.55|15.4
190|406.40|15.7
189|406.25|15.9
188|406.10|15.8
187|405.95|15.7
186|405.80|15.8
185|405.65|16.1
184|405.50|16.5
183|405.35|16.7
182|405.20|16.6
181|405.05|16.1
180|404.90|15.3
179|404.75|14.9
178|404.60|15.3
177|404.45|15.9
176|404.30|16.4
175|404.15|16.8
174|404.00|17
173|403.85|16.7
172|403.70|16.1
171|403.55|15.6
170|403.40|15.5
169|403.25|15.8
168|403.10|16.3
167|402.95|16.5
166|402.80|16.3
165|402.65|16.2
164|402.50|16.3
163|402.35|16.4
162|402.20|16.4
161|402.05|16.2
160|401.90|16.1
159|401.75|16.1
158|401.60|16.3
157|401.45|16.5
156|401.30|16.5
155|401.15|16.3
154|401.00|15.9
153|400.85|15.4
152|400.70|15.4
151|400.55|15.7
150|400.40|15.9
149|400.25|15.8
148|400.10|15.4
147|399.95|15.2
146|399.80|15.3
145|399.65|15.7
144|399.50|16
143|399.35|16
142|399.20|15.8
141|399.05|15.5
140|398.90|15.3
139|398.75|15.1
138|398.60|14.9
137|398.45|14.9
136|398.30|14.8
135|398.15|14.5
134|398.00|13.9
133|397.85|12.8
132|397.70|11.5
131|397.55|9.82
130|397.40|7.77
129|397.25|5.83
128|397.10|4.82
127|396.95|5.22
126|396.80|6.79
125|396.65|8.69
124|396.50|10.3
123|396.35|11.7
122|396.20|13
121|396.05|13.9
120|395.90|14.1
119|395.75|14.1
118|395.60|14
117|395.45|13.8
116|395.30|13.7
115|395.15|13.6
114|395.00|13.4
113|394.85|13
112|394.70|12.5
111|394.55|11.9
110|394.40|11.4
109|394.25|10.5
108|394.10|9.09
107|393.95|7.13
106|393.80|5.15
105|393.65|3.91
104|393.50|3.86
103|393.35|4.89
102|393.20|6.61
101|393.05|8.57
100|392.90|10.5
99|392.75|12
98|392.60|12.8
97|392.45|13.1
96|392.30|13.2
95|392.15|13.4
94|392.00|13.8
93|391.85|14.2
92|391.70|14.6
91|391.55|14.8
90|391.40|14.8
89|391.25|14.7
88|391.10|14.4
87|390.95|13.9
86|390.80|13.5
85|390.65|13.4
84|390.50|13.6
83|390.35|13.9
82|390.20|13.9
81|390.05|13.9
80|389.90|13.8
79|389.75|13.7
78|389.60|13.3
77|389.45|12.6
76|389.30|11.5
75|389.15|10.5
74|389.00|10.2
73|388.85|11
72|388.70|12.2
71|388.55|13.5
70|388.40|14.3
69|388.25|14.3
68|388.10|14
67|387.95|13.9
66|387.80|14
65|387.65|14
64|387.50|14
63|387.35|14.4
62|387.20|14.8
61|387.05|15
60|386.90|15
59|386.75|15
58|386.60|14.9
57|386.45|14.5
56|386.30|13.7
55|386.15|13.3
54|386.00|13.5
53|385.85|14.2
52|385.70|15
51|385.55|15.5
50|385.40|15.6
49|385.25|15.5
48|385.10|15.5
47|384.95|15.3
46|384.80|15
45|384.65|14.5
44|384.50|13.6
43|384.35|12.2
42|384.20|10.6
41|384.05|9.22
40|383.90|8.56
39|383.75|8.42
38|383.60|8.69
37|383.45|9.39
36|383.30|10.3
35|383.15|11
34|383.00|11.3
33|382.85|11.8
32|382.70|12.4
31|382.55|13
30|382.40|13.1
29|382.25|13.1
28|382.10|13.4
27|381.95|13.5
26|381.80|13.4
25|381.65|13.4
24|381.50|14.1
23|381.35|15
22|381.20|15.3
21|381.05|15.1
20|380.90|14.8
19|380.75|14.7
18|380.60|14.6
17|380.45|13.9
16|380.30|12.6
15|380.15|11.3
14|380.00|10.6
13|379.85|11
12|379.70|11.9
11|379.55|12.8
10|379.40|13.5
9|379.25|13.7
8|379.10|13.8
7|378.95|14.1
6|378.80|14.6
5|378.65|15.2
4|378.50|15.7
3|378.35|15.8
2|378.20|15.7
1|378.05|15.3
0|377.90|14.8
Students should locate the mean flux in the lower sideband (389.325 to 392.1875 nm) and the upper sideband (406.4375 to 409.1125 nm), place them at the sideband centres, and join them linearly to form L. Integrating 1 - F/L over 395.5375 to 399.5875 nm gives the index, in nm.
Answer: 0.67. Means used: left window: 13.9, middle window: 12.3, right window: 15.9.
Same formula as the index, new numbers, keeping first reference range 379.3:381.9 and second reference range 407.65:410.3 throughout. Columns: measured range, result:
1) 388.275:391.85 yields 0.22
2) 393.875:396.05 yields 0.34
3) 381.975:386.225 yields 0.34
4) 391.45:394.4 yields 0.87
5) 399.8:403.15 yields -0.20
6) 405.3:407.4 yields -0.04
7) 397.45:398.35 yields 0.13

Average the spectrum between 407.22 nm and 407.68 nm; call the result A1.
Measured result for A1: 15.7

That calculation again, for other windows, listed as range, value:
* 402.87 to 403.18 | 16.4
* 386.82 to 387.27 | 14.9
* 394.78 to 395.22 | 13.3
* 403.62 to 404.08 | 16.6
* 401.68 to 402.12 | 16.1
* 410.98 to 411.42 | 16.2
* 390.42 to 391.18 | 13.8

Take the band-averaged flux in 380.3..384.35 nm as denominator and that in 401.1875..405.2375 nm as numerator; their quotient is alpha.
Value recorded 1.3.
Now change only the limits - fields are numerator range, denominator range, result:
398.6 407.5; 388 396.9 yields 1.33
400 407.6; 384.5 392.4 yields 1.15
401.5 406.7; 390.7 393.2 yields 1.23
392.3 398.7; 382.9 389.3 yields 0.82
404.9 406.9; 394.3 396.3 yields 1.21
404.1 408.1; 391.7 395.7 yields 1.46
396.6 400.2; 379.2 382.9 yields 0.95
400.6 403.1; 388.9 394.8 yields 1.39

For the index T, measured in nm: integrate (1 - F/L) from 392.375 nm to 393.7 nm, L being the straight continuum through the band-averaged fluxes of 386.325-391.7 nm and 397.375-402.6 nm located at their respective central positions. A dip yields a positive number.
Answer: 0.53 nm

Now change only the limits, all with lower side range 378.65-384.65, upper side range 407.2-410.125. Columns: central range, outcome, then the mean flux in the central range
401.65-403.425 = -0.12 nm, 16.2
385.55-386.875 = -0.12 nm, 14.4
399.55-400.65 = -0.05 nm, 15.6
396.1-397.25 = 0.47 nm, 8.58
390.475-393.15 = 0.12 nm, 13.2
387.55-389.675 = 0.10 nm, 12.8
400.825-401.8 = -0.08 nm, 16.2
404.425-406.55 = -0.04 nm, 15.9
